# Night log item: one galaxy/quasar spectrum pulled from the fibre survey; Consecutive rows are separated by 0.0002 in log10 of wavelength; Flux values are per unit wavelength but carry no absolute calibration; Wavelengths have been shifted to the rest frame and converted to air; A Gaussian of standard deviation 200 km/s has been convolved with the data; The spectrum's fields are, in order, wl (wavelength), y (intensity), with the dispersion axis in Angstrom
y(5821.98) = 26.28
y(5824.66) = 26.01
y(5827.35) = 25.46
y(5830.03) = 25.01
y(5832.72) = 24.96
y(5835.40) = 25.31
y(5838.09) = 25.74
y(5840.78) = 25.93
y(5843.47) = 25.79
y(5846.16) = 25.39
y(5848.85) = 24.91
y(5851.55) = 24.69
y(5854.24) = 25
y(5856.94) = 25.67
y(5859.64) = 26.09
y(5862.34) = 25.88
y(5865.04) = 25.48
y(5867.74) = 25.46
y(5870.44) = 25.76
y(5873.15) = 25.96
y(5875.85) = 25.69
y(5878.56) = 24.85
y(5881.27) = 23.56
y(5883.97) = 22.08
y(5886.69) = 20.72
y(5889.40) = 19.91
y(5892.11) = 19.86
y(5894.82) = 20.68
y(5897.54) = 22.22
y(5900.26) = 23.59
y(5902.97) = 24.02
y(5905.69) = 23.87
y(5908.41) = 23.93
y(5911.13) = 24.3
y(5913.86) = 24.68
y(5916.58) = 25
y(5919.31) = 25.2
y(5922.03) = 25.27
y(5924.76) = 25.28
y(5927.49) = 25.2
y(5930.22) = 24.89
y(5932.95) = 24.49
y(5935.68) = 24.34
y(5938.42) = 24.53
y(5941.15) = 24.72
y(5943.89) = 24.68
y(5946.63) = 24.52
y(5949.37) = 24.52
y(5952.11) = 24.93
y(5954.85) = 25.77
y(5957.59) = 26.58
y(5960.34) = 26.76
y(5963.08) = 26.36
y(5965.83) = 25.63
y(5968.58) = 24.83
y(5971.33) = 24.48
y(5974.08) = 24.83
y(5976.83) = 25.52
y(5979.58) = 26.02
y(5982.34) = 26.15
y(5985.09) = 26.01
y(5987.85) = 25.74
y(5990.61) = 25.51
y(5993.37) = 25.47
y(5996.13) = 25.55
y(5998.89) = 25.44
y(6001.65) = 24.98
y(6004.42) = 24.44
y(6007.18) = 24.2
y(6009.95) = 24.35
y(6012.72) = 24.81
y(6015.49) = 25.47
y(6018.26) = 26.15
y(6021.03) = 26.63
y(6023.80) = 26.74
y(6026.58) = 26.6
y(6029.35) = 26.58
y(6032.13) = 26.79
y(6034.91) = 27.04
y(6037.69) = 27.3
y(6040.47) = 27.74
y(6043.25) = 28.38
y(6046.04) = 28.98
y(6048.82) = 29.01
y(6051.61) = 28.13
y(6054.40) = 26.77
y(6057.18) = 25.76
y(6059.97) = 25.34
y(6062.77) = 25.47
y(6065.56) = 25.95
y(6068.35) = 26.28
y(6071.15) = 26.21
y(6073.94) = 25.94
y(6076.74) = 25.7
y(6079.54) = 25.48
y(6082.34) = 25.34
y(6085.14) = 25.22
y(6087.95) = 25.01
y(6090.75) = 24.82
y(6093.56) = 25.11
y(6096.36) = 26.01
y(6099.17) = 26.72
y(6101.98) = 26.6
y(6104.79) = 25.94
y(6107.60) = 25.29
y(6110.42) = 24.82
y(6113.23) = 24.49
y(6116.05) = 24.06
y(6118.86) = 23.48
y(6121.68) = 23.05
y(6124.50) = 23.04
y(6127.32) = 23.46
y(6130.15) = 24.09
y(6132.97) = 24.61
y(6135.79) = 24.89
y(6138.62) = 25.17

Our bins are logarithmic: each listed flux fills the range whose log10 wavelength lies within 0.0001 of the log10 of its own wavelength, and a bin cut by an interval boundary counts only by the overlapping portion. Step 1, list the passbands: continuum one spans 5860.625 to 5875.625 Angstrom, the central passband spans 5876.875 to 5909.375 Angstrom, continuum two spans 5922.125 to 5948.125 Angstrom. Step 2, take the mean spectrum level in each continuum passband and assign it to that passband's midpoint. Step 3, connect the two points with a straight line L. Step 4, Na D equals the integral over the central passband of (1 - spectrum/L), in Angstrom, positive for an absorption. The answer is 3.7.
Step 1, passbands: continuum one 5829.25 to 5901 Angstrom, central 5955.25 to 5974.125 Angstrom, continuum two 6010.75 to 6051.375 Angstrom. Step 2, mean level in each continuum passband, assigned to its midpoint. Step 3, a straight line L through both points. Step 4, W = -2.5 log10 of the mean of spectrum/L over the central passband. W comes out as 0.01 mag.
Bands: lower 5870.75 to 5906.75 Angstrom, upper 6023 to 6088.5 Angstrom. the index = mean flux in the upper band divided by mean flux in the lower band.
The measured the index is 1.2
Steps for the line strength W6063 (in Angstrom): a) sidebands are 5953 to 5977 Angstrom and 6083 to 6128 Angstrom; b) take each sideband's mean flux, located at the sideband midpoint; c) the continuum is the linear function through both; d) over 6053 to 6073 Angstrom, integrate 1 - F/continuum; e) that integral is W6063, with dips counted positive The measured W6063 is -0.7 Angstrom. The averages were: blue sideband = 25.6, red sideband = 24.8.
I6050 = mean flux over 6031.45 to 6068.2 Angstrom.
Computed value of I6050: 27.1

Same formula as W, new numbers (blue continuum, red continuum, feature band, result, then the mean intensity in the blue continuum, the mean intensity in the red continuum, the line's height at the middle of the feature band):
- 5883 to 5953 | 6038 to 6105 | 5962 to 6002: -0.03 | 23.8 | 26.4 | 24.8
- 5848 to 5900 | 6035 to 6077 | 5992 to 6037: 0.02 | 23.9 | 26.9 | 26.2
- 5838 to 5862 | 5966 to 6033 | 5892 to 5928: 0.07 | 25.5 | 25.5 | 25.5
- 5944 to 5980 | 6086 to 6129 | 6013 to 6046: -0.07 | 25.4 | 24.8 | 25.1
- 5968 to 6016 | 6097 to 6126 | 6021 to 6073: -0.08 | 25.2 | 24.8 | 25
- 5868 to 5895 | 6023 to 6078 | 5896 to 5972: -0.02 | 23.1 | 26.8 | 24.3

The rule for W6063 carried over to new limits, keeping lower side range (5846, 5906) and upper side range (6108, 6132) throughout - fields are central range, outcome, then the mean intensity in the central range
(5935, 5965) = -1.7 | 25.3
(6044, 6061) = -2.5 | 27.4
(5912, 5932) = -0.9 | 25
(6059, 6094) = -2.4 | 25.5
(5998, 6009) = -0.4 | 24.7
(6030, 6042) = -1.7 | 27.2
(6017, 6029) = -1.3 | 26.6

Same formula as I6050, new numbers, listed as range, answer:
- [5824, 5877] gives 25.5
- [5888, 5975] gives 24.4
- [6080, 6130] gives 24.8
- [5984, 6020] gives 25.2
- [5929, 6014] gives 25.2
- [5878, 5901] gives 21.8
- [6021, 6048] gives 27.4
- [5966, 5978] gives 25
